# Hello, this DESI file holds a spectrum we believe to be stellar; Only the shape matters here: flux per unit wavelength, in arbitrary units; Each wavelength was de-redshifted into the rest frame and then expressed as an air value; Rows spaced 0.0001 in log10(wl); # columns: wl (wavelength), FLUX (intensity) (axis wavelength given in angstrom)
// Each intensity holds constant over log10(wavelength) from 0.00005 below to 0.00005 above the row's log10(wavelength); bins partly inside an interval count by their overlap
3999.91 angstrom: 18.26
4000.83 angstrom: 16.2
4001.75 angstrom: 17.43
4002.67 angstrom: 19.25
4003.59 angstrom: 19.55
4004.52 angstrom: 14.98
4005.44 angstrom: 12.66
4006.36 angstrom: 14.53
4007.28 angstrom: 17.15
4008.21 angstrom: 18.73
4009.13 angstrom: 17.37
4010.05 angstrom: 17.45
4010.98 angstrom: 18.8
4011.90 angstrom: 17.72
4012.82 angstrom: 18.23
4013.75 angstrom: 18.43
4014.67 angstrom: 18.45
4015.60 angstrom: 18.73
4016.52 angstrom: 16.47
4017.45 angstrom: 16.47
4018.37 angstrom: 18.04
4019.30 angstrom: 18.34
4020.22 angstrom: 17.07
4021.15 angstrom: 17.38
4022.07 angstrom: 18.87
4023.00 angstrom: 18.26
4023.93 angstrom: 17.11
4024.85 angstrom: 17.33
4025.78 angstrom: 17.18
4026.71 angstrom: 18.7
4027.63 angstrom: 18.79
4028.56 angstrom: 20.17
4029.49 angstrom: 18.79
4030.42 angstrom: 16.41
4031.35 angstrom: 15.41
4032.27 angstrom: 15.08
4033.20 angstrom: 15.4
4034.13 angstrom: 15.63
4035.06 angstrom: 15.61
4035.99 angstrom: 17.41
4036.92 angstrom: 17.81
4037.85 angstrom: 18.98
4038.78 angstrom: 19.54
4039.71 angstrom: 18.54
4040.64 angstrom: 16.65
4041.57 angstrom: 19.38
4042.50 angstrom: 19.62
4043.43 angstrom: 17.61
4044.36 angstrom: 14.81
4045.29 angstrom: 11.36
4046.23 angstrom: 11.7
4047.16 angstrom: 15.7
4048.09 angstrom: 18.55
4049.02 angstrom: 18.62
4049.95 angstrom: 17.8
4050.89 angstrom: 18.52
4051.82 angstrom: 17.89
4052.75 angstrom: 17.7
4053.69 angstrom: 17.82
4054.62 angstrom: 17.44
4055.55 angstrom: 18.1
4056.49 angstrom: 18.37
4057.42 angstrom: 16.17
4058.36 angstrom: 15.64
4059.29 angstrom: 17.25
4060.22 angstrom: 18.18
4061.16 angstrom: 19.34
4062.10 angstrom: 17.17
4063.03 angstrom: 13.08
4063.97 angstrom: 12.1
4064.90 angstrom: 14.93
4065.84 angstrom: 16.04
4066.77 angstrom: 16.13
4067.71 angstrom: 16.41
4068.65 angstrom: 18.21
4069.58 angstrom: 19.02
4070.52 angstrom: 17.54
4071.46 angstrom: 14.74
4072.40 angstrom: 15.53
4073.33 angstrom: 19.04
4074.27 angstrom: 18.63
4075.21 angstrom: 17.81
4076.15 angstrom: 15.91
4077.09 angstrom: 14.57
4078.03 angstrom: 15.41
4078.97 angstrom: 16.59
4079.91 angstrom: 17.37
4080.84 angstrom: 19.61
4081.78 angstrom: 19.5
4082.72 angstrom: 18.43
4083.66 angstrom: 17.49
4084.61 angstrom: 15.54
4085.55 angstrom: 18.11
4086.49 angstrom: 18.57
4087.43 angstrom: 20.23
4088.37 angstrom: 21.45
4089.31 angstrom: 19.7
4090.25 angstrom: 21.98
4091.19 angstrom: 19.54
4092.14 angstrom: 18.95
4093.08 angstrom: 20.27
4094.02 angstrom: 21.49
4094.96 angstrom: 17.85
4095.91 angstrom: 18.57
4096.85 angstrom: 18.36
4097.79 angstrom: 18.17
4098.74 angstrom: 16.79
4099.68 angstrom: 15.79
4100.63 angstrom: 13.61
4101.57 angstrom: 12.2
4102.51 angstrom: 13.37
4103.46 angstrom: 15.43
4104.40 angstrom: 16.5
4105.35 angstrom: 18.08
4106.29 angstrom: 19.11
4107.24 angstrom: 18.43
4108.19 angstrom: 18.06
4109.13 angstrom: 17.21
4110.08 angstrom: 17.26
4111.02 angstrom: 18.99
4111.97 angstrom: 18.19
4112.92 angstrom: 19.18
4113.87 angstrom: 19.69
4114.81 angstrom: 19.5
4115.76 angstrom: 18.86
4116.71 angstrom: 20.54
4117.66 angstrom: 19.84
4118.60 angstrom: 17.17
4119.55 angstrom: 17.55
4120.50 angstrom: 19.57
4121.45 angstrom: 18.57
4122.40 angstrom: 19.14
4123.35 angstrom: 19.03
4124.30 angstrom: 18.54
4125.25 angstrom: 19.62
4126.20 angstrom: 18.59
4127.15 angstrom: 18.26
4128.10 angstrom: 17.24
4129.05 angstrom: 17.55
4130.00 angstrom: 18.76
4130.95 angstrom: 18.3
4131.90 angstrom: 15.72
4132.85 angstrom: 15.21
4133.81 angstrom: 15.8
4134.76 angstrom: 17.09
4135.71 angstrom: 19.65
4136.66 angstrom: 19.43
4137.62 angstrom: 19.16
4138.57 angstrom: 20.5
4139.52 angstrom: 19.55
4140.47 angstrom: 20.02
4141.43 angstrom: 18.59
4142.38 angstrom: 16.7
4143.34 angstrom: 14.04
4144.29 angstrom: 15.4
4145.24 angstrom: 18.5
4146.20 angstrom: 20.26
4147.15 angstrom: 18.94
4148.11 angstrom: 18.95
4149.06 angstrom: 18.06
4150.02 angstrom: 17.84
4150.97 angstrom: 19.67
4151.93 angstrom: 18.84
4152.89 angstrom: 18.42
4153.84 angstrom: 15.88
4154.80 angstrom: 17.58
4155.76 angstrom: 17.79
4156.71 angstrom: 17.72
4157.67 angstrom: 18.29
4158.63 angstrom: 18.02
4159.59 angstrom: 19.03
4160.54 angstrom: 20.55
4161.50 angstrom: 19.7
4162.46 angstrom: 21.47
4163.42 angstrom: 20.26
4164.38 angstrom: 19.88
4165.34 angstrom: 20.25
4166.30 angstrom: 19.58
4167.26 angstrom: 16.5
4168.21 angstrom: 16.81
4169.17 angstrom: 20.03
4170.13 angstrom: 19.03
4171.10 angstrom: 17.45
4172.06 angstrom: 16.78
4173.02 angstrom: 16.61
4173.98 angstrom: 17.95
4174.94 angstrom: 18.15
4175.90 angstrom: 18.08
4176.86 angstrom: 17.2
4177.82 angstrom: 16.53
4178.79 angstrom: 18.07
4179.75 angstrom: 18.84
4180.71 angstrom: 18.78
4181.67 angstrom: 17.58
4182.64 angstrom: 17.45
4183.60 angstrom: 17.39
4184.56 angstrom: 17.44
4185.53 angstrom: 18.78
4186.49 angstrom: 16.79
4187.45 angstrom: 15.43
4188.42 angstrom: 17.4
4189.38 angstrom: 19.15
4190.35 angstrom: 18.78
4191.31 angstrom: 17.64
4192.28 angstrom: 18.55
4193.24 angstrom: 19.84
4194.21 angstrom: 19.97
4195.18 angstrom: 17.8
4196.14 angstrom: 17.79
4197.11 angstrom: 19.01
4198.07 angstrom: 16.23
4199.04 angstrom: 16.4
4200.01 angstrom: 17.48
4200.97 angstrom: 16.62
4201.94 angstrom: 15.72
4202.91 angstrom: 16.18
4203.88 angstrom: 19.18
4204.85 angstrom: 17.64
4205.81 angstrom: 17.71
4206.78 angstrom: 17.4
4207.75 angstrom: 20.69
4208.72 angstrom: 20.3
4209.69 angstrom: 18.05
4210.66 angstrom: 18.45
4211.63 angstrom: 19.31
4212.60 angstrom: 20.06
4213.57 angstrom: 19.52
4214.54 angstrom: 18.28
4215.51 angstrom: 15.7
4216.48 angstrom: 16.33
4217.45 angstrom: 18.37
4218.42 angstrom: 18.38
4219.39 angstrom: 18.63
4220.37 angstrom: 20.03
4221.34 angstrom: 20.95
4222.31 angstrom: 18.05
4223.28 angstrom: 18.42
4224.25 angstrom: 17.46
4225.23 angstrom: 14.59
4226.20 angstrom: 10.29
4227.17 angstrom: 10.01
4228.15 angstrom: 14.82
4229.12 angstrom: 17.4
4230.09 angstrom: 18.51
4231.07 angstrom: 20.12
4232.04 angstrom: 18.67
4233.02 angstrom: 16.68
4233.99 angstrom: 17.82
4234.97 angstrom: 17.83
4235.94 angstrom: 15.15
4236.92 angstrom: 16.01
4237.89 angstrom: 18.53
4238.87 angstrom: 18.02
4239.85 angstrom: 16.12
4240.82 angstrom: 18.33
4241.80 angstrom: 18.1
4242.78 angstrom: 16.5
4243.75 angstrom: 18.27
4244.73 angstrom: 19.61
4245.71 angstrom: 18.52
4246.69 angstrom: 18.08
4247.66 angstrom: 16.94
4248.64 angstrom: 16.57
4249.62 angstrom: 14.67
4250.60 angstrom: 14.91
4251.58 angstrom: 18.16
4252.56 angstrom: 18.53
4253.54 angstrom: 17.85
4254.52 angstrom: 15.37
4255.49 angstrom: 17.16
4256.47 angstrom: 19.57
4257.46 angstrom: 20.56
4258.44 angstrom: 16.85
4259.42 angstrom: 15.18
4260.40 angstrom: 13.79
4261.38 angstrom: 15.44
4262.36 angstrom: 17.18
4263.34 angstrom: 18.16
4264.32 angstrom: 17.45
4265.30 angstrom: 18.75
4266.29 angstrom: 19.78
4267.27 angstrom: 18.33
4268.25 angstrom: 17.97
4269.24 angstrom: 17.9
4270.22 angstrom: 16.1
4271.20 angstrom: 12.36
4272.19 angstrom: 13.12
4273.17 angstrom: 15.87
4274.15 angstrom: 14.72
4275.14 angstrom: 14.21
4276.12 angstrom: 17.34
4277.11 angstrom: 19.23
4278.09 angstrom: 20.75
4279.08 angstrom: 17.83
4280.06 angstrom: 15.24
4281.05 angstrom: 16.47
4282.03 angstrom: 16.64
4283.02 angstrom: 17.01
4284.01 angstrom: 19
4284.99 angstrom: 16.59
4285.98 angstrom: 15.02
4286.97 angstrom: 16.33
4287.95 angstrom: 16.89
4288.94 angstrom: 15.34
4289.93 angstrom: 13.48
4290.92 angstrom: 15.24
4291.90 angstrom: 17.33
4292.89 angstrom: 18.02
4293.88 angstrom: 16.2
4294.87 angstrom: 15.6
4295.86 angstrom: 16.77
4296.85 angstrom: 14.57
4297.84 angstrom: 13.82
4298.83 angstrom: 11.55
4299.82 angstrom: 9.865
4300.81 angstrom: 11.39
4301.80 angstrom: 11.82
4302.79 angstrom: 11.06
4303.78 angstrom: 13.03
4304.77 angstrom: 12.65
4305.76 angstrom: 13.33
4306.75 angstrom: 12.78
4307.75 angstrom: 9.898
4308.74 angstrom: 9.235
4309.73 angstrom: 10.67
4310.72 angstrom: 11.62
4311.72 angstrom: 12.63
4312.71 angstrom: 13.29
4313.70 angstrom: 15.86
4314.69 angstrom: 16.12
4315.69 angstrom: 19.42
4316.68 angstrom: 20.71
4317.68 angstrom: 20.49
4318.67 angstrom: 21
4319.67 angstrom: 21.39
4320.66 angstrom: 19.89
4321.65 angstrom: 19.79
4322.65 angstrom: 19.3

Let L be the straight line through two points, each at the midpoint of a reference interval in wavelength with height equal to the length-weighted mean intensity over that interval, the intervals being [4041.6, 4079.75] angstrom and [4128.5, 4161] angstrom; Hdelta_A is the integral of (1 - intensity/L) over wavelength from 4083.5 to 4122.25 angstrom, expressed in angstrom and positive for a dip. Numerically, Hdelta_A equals -1.8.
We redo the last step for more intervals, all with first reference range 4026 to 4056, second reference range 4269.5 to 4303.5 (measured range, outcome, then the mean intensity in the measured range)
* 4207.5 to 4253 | -5.0 angstrom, 17.5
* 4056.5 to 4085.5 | 0.3 angstrom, 16.8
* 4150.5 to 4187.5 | -4.5 angstrom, 18.3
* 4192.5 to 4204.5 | -1.2 angstrom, 17.7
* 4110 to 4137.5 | -3.0 angstrom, 18.4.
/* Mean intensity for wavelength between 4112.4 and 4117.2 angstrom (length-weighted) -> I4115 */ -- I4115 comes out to 19.5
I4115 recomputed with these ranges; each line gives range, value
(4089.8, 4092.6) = 20.1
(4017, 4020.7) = 17.5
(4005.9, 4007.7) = 15.8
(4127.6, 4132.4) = 17.5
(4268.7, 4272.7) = 14.9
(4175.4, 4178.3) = 17.3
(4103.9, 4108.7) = 18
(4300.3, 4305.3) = 12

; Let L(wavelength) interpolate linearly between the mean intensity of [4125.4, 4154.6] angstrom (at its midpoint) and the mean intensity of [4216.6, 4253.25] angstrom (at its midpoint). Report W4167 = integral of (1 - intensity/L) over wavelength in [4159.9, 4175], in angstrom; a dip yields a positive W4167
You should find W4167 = -0.9 angstrom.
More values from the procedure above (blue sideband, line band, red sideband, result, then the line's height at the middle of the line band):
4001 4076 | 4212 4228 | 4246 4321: -0.9 angstrom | 16.3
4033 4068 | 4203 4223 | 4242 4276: -2.0 angstrom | 16.9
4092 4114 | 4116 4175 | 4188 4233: -2.6 angstrom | 17.6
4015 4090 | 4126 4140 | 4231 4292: -0.7 angstrom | 17.2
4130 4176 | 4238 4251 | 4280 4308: -1.2 angstrom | 15.9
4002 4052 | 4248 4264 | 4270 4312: -2.0 angstrom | 15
